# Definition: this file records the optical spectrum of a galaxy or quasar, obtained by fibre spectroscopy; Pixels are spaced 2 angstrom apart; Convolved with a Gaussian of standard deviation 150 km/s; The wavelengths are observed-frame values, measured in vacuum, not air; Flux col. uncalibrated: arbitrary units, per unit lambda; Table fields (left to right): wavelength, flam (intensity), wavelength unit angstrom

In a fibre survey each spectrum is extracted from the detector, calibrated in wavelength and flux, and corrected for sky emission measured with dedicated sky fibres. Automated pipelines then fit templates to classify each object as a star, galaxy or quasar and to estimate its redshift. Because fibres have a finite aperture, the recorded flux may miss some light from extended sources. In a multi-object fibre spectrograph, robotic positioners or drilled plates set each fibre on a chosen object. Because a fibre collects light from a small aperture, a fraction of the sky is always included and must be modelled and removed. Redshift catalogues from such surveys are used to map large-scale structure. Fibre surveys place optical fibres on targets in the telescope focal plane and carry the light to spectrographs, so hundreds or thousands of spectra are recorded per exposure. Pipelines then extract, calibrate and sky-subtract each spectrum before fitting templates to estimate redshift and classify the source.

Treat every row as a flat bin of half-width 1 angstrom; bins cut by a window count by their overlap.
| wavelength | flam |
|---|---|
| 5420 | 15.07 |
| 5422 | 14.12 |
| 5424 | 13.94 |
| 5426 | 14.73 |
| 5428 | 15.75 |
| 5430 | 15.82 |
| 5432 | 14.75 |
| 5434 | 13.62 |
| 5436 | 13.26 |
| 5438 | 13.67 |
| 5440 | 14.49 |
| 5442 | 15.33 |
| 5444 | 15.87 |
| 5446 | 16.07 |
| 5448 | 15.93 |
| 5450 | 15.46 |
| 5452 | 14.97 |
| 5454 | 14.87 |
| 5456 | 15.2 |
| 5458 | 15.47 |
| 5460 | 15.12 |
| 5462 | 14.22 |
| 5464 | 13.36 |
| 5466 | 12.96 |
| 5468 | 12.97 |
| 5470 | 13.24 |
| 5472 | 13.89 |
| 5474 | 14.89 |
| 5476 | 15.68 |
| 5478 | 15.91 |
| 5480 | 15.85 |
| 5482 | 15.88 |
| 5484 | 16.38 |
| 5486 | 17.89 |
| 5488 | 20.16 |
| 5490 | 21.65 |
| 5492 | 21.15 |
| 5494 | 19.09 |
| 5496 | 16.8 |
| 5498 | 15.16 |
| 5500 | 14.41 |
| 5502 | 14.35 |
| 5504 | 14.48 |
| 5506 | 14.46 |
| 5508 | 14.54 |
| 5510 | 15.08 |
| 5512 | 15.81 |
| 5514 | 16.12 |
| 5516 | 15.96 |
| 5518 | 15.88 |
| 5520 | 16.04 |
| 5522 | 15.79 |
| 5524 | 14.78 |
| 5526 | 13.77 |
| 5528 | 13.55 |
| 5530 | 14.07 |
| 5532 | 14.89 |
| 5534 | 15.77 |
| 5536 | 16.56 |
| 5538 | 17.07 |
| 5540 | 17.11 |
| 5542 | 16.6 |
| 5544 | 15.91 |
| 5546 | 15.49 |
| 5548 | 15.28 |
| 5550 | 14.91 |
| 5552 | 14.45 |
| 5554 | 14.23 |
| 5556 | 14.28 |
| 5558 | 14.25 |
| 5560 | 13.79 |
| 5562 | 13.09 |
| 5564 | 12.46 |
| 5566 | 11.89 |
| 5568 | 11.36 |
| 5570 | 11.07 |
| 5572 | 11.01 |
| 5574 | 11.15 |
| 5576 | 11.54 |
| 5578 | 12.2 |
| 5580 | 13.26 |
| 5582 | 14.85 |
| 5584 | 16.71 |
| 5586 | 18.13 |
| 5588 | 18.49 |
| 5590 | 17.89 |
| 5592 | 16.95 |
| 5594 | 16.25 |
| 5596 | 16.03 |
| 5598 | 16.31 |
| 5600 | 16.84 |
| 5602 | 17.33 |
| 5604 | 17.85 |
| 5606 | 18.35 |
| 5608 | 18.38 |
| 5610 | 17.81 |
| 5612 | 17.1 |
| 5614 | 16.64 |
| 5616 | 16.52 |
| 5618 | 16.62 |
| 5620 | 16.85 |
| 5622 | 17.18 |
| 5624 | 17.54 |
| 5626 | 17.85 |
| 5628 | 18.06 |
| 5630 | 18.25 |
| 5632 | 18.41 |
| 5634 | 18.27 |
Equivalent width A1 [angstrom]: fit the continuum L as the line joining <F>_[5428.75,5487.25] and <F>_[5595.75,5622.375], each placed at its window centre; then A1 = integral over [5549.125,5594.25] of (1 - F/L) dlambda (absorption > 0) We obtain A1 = 7.0 angstrom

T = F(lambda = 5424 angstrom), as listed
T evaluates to 13.94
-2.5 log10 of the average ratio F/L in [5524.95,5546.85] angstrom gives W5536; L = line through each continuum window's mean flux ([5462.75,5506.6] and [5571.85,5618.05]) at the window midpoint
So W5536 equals 0.03 mag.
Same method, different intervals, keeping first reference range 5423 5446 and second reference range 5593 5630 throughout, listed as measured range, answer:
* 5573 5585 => 0.253 mag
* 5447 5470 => 0.038 mag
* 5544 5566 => 0.158 mag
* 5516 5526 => 0.032 mag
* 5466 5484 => 0.038 mag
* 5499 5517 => 0.052 mag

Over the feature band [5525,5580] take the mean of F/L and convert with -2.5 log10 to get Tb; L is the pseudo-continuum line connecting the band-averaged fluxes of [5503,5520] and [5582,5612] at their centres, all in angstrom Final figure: 0.16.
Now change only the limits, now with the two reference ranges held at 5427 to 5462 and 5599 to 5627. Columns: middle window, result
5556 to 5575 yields 0.33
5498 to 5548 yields 0.05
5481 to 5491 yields -0.18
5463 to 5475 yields 0.14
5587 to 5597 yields 0.00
